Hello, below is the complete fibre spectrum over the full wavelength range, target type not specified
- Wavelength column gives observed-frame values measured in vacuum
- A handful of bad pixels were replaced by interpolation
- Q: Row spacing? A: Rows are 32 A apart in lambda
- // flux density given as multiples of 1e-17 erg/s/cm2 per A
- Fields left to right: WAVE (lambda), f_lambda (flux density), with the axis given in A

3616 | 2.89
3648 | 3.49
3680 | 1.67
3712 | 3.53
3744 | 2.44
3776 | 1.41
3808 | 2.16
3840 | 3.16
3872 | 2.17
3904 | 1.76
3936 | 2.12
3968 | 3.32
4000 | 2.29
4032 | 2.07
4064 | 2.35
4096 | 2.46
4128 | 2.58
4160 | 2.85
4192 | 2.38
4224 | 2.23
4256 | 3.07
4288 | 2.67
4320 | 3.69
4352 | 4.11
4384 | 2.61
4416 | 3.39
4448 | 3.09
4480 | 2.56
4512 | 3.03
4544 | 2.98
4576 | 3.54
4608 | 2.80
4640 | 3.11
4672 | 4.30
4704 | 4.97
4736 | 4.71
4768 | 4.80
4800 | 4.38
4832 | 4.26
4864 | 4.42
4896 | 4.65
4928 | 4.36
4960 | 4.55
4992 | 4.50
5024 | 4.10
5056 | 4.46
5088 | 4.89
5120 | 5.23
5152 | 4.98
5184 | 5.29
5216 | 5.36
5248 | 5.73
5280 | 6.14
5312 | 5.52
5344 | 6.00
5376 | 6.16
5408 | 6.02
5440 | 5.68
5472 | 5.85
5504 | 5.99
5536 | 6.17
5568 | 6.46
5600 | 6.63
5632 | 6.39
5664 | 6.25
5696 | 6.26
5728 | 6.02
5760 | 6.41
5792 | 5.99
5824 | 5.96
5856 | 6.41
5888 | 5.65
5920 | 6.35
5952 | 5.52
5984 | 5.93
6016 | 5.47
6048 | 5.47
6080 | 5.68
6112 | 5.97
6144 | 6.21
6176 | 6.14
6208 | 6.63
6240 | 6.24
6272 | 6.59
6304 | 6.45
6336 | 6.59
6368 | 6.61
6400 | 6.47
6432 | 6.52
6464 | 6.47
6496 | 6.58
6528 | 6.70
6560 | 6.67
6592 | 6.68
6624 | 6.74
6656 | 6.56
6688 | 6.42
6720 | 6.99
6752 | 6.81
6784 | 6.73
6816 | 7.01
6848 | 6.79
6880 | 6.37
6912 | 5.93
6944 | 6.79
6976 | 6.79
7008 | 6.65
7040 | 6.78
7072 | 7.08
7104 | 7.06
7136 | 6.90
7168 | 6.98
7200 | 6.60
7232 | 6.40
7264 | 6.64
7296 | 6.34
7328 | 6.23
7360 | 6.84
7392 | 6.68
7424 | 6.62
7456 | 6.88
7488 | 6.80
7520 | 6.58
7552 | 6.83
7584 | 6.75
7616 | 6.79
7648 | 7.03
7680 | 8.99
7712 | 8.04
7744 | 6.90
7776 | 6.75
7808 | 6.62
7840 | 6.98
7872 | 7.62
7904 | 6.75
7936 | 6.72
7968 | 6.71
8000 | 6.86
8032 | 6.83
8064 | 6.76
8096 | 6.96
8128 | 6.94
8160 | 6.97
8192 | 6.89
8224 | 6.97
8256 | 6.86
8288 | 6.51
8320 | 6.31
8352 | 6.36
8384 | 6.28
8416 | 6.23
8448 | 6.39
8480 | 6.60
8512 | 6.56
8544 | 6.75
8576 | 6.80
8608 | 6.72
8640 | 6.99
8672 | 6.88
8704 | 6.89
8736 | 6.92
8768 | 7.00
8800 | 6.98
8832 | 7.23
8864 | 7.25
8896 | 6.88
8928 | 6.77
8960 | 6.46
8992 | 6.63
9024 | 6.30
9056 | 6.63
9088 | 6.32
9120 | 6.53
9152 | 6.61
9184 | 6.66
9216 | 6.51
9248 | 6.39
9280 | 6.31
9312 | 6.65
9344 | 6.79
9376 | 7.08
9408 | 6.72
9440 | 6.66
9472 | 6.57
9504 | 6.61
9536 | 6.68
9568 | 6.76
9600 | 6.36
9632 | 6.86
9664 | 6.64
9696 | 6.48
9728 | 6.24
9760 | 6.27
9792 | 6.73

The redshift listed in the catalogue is 0.170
